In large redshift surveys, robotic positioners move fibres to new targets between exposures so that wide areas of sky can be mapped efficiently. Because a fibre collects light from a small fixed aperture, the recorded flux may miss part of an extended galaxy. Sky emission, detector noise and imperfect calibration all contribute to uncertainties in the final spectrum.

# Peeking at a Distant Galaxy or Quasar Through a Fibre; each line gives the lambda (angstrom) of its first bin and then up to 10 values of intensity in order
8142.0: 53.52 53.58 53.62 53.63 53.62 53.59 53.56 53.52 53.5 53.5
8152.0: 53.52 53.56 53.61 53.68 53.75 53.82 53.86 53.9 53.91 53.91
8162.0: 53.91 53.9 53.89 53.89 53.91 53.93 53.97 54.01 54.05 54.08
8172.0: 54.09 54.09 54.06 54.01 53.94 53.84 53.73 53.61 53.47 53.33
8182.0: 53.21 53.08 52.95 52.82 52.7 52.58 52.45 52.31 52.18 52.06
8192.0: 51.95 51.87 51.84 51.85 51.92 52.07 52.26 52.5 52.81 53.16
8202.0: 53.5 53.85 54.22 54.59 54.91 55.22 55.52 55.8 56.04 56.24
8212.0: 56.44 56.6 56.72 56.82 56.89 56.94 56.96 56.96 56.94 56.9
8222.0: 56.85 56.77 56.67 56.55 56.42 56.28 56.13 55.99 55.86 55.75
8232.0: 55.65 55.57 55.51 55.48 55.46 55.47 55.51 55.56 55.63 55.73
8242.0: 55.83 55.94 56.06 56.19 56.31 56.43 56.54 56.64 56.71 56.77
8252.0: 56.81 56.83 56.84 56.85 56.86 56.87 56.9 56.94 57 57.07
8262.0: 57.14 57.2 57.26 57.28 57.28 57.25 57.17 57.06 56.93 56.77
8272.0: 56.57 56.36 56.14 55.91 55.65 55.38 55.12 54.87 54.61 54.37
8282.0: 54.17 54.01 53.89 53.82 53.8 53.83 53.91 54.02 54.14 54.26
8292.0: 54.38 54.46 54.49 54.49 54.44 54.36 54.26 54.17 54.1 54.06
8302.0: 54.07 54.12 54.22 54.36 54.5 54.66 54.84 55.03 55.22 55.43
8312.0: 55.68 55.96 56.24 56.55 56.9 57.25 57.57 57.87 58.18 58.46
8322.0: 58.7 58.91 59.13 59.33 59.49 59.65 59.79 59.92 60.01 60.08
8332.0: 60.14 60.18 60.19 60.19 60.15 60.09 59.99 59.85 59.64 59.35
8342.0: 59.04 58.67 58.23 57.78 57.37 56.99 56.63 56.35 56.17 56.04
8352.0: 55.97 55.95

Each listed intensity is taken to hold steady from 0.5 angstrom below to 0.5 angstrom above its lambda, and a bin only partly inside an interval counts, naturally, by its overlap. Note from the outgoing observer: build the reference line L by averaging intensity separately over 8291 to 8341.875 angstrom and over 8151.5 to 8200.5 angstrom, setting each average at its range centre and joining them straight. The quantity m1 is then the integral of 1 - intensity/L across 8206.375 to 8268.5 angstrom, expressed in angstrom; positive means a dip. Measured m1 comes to -1.7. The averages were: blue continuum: 53.3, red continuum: 57.1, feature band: 56.4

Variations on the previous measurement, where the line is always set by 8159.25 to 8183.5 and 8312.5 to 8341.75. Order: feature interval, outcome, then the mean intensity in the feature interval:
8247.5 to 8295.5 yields 1.1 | 55.8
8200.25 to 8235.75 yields -0.3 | 55.9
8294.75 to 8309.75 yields 1.0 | 54.4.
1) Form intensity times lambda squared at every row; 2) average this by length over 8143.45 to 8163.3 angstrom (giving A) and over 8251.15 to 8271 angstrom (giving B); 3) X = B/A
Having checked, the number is 1.09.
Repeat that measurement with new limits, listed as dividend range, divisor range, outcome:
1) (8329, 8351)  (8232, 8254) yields 1.07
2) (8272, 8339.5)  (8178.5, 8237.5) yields 1.06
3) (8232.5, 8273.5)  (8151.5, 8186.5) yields 1.07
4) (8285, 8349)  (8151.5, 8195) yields 1.10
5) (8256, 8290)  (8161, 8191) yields 1.07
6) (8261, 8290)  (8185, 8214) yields 1.06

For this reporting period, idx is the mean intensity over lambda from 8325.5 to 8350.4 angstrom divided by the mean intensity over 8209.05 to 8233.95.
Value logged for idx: 1.0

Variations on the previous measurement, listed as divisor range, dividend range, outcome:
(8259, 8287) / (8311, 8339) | 1.05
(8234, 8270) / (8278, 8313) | 0.96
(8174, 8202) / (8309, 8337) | 1.11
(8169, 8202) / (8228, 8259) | 1.06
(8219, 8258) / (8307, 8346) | 1.04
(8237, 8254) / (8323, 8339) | 1.06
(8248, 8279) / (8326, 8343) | 1.06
